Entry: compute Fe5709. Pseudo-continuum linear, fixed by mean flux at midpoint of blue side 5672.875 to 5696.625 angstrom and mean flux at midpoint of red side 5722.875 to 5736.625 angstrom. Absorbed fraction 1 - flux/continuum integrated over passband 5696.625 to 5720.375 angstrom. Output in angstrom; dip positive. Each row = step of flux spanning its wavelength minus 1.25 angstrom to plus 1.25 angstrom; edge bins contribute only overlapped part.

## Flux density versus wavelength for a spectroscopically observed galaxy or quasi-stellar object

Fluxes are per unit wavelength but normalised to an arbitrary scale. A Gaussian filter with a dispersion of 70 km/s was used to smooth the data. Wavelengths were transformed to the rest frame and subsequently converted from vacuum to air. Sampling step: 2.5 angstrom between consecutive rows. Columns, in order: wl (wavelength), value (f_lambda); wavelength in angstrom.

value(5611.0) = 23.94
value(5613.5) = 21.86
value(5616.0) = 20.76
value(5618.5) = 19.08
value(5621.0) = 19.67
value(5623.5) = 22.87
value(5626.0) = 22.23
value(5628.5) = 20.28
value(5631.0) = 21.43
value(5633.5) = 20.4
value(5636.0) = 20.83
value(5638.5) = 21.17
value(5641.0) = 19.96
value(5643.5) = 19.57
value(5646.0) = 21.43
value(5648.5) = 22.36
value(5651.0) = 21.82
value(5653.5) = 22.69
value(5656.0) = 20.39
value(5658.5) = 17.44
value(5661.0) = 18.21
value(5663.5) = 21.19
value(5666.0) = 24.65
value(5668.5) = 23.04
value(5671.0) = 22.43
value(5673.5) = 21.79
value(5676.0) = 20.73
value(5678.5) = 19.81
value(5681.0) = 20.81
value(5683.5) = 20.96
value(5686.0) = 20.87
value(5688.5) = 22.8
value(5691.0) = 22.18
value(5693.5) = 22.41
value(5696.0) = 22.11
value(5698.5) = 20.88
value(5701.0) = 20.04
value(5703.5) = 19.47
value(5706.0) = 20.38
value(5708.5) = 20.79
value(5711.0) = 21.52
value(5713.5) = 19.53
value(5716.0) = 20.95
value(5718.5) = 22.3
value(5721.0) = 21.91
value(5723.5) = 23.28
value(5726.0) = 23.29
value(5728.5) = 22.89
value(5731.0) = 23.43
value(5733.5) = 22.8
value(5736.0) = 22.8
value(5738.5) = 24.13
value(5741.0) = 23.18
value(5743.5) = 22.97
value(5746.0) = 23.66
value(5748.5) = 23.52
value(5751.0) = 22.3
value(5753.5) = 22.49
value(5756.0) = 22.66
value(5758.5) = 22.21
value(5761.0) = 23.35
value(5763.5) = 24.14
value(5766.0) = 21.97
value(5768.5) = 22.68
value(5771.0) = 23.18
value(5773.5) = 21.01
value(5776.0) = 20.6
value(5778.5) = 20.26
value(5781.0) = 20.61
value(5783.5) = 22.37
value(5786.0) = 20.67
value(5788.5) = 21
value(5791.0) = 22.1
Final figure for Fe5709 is 1.7 angstrom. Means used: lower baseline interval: 21.4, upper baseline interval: 23.1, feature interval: 20.7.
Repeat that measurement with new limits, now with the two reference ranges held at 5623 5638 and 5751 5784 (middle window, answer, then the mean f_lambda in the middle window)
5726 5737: -0.6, 23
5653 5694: 0.5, 21.3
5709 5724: 0.2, 21.5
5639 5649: 0.3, 20.7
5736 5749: -0.9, 23.4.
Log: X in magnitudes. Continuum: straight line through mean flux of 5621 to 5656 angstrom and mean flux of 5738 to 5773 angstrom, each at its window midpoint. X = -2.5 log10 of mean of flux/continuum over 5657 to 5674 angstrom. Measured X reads 0.02 mag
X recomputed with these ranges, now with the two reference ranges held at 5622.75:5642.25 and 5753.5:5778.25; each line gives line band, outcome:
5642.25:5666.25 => 0.025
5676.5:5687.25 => 0.048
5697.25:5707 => 0.081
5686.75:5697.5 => -0.030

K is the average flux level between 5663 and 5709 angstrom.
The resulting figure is 21.5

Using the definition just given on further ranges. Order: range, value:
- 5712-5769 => 22.7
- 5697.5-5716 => 20.4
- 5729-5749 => 23.3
